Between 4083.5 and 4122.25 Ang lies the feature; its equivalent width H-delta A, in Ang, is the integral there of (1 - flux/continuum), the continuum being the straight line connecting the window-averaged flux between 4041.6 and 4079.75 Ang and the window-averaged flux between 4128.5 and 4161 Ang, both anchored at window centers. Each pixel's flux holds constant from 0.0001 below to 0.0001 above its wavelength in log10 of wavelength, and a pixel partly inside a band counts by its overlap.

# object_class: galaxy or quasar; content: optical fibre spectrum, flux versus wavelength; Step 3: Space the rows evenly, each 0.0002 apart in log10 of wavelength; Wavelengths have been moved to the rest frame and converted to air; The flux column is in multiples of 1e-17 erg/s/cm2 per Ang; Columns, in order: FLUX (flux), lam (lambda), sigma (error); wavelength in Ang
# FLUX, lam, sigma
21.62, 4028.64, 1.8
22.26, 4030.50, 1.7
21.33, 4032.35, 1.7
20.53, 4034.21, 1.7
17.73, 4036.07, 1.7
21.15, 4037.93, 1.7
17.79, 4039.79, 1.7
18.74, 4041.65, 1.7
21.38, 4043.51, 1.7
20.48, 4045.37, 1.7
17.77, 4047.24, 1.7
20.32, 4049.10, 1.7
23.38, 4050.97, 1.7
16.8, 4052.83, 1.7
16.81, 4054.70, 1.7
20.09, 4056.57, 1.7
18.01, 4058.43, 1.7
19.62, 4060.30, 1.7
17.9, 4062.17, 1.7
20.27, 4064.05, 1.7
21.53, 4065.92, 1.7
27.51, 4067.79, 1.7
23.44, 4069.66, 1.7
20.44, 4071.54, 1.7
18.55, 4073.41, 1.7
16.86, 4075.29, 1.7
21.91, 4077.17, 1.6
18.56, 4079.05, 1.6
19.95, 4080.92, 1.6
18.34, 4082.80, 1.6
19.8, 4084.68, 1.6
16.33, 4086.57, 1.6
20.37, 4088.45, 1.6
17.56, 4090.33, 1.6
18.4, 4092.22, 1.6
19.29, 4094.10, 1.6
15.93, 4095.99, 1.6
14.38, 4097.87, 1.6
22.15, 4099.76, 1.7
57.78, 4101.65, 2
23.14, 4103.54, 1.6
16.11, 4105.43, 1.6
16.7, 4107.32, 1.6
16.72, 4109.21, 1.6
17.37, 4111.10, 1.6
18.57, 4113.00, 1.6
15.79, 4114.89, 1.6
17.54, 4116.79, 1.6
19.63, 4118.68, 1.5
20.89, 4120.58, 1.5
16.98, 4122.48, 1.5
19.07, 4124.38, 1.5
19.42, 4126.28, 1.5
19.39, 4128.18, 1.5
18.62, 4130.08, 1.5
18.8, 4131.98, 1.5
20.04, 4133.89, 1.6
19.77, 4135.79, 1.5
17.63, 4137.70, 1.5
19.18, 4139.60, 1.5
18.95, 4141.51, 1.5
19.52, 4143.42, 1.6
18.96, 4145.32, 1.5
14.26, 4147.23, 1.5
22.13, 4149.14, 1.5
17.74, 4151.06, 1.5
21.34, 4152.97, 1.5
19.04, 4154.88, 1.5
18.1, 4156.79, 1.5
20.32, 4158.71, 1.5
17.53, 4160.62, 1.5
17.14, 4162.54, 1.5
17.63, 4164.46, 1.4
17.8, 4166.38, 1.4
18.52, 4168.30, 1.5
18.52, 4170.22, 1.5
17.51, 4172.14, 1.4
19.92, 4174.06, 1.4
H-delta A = -1.26 Ang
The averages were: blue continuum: 20.1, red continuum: 19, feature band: 20.1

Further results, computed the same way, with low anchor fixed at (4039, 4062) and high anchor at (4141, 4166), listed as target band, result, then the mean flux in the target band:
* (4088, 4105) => -3.71 Ang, 23.1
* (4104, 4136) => 0.80 Ang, 18.4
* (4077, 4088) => 0.02 Ang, 19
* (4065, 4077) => -1.44 Ang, 21.4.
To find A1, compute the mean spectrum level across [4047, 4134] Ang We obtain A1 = 19.9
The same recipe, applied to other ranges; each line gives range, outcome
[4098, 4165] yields 19.8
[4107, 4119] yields 17.4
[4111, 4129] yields 18.5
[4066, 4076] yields 21.5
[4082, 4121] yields 20.1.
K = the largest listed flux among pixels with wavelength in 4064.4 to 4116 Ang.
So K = 57.78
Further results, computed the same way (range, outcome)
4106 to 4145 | 20.89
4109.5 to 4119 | 19.63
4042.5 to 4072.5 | 27.51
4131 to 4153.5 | 22.13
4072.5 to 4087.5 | 21.91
